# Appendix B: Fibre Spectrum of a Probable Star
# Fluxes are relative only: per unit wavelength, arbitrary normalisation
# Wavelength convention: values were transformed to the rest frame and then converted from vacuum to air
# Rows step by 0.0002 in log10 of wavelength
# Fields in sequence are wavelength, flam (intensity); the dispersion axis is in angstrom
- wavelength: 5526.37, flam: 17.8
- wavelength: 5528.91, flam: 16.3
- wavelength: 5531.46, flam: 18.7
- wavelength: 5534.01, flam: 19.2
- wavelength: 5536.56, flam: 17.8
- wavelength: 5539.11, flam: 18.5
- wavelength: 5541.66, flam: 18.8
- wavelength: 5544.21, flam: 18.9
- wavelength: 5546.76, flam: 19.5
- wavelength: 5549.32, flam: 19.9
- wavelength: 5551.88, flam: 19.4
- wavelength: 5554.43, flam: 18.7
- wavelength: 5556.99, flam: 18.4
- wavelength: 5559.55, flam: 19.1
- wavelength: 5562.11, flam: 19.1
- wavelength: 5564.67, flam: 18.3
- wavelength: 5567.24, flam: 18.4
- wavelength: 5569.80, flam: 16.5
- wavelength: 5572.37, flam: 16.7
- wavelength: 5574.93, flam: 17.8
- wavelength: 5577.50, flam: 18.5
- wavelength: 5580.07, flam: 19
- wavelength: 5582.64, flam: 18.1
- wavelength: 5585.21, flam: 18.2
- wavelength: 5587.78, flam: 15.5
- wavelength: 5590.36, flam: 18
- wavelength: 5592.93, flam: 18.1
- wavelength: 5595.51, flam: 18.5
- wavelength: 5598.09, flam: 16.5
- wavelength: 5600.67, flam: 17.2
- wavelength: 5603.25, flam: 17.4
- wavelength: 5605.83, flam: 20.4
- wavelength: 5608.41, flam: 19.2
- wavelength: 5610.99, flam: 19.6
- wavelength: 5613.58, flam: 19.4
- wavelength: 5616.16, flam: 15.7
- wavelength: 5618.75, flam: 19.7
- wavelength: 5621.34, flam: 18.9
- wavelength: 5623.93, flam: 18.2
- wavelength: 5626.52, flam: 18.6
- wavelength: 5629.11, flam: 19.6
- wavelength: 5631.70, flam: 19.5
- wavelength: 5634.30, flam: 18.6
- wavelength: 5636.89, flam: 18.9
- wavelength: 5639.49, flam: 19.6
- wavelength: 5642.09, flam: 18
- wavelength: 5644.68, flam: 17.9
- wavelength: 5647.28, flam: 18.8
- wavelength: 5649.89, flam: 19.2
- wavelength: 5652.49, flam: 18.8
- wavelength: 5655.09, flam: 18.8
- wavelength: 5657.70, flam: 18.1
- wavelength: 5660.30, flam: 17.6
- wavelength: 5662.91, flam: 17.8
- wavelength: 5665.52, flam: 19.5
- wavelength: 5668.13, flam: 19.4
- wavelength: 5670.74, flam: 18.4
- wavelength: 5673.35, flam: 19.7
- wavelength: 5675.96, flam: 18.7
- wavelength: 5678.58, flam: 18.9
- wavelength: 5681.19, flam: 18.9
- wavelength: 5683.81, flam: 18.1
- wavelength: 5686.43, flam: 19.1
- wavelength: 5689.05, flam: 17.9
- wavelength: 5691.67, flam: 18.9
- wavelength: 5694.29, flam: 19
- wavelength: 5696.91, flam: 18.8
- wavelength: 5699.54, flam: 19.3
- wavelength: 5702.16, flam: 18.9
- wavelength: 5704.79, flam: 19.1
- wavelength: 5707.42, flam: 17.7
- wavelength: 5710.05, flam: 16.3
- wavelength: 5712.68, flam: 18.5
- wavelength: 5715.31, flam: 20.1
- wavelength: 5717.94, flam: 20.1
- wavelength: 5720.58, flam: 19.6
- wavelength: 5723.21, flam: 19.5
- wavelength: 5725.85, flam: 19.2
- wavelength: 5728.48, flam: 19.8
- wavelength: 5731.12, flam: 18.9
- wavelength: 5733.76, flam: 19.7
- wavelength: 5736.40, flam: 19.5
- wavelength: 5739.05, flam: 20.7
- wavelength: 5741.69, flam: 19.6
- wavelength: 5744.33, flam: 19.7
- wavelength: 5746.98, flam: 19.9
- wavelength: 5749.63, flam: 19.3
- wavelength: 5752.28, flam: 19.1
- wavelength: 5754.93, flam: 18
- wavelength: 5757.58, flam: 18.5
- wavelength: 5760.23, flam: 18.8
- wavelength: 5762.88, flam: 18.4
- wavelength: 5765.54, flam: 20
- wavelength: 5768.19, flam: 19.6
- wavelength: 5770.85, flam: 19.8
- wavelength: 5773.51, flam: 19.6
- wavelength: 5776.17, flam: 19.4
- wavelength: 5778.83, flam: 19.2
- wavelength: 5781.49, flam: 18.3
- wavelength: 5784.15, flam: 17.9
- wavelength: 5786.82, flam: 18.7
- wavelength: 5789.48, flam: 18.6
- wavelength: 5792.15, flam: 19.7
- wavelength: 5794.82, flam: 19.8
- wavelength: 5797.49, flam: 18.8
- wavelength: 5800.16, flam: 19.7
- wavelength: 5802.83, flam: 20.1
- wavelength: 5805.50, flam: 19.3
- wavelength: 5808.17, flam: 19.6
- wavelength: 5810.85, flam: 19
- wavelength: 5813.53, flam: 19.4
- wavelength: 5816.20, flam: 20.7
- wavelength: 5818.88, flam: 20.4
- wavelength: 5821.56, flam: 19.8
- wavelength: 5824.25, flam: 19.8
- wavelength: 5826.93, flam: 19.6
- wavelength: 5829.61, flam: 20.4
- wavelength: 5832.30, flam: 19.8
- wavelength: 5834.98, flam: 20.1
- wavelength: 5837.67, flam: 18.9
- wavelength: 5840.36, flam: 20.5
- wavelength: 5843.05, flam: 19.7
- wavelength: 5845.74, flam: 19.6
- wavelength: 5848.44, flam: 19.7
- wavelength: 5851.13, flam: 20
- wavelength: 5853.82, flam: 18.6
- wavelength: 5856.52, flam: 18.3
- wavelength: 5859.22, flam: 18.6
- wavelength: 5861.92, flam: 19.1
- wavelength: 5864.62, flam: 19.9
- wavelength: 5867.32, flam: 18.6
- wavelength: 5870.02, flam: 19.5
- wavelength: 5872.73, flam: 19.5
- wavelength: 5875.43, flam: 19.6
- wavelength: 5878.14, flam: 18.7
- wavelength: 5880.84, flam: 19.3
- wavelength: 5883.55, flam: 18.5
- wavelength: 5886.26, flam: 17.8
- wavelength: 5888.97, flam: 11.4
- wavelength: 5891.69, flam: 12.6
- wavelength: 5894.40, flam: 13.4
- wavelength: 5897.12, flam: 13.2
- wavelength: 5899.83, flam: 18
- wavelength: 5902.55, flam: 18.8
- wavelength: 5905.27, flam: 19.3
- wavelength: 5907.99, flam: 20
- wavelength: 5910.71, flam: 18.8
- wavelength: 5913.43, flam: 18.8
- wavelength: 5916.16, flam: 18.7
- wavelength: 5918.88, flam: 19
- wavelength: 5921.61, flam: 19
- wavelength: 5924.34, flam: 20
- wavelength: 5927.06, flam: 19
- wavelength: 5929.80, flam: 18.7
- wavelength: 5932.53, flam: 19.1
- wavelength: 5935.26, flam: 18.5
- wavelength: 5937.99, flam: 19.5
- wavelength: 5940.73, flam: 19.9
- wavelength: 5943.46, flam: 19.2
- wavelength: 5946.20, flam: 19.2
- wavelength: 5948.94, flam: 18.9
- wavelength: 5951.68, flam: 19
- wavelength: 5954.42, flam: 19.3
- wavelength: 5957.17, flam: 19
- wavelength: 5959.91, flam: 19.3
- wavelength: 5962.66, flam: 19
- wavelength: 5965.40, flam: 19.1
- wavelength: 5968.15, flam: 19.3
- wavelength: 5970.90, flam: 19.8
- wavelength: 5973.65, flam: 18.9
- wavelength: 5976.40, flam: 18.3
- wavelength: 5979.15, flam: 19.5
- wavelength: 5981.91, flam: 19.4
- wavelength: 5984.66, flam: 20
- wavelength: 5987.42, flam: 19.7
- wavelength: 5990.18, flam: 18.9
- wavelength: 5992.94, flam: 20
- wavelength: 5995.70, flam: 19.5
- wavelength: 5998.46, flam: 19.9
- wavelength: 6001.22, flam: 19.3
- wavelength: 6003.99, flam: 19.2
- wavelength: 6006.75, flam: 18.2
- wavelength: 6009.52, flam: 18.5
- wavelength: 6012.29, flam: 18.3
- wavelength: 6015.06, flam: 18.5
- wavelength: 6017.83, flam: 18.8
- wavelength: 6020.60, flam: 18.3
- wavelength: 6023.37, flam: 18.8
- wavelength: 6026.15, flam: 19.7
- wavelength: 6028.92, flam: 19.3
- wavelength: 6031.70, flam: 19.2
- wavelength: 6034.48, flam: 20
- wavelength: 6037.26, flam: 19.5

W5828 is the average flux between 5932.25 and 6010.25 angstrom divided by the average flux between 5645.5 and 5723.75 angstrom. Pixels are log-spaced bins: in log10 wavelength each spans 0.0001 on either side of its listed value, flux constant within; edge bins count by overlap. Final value 1.02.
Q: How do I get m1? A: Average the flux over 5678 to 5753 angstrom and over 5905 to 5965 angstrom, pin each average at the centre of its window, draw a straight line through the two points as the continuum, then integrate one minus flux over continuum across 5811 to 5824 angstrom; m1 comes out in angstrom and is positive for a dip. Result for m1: -0.56 angstrom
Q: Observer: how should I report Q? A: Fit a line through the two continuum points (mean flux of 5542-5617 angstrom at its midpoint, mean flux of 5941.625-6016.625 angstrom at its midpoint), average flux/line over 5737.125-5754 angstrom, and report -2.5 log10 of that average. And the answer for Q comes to -0.06 mag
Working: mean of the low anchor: 18.3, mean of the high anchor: 19.2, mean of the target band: 19.7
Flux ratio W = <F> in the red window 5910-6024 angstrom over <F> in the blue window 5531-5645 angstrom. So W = 1.0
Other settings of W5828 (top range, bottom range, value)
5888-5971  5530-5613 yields 1.00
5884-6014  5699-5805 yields 0.97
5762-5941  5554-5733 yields 1.02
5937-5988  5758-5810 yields 1.00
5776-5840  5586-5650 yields 1.06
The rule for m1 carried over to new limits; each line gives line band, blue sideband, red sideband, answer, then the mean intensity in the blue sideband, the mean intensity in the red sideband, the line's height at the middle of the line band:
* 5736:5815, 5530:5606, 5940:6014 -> -2.23 angstrom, 18.3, 19.2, 18.7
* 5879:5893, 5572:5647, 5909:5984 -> 2.18 angstrom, 18.4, 19.1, 19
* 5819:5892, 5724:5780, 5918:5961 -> 1.26 angstrom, 19.4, 19.2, 19.3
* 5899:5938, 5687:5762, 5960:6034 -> 0.24 angstrom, 19.1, 19.1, 19.1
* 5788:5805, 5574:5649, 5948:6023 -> -0.62 angstrom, 18.4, 19.1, 18.7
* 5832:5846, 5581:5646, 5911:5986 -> -0.65 angstrom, 18.4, 19.2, 18.9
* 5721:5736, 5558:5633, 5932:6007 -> -0.66 angstrom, 18.3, 19.3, 18.6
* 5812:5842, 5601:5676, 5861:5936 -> -2.74 angstrom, 18.7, 18.1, 18.3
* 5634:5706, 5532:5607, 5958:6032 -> -0.98 angstrom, 18.3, 19.1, 18.5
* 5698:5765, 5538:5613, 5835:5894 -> -2.66 angstrom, 18.4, 18.4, 18.4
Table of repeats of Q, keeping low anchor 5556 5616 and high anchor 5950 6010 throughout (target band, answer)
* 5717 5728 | -0.062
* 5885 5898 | 0.358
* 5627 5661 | -0.027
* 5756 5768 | -0.021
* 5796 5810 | -0.043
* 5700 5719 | -0.012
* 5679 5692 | -0.010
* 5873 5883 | -0.014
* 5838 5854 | -0.048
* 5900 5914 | -0.002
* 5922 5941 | -0.005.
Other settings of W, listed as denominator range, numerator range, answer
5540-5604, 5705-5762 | 1.05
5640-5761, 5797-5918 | 0.99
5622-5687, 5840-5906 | 0.96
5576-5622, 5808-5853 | 1.09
